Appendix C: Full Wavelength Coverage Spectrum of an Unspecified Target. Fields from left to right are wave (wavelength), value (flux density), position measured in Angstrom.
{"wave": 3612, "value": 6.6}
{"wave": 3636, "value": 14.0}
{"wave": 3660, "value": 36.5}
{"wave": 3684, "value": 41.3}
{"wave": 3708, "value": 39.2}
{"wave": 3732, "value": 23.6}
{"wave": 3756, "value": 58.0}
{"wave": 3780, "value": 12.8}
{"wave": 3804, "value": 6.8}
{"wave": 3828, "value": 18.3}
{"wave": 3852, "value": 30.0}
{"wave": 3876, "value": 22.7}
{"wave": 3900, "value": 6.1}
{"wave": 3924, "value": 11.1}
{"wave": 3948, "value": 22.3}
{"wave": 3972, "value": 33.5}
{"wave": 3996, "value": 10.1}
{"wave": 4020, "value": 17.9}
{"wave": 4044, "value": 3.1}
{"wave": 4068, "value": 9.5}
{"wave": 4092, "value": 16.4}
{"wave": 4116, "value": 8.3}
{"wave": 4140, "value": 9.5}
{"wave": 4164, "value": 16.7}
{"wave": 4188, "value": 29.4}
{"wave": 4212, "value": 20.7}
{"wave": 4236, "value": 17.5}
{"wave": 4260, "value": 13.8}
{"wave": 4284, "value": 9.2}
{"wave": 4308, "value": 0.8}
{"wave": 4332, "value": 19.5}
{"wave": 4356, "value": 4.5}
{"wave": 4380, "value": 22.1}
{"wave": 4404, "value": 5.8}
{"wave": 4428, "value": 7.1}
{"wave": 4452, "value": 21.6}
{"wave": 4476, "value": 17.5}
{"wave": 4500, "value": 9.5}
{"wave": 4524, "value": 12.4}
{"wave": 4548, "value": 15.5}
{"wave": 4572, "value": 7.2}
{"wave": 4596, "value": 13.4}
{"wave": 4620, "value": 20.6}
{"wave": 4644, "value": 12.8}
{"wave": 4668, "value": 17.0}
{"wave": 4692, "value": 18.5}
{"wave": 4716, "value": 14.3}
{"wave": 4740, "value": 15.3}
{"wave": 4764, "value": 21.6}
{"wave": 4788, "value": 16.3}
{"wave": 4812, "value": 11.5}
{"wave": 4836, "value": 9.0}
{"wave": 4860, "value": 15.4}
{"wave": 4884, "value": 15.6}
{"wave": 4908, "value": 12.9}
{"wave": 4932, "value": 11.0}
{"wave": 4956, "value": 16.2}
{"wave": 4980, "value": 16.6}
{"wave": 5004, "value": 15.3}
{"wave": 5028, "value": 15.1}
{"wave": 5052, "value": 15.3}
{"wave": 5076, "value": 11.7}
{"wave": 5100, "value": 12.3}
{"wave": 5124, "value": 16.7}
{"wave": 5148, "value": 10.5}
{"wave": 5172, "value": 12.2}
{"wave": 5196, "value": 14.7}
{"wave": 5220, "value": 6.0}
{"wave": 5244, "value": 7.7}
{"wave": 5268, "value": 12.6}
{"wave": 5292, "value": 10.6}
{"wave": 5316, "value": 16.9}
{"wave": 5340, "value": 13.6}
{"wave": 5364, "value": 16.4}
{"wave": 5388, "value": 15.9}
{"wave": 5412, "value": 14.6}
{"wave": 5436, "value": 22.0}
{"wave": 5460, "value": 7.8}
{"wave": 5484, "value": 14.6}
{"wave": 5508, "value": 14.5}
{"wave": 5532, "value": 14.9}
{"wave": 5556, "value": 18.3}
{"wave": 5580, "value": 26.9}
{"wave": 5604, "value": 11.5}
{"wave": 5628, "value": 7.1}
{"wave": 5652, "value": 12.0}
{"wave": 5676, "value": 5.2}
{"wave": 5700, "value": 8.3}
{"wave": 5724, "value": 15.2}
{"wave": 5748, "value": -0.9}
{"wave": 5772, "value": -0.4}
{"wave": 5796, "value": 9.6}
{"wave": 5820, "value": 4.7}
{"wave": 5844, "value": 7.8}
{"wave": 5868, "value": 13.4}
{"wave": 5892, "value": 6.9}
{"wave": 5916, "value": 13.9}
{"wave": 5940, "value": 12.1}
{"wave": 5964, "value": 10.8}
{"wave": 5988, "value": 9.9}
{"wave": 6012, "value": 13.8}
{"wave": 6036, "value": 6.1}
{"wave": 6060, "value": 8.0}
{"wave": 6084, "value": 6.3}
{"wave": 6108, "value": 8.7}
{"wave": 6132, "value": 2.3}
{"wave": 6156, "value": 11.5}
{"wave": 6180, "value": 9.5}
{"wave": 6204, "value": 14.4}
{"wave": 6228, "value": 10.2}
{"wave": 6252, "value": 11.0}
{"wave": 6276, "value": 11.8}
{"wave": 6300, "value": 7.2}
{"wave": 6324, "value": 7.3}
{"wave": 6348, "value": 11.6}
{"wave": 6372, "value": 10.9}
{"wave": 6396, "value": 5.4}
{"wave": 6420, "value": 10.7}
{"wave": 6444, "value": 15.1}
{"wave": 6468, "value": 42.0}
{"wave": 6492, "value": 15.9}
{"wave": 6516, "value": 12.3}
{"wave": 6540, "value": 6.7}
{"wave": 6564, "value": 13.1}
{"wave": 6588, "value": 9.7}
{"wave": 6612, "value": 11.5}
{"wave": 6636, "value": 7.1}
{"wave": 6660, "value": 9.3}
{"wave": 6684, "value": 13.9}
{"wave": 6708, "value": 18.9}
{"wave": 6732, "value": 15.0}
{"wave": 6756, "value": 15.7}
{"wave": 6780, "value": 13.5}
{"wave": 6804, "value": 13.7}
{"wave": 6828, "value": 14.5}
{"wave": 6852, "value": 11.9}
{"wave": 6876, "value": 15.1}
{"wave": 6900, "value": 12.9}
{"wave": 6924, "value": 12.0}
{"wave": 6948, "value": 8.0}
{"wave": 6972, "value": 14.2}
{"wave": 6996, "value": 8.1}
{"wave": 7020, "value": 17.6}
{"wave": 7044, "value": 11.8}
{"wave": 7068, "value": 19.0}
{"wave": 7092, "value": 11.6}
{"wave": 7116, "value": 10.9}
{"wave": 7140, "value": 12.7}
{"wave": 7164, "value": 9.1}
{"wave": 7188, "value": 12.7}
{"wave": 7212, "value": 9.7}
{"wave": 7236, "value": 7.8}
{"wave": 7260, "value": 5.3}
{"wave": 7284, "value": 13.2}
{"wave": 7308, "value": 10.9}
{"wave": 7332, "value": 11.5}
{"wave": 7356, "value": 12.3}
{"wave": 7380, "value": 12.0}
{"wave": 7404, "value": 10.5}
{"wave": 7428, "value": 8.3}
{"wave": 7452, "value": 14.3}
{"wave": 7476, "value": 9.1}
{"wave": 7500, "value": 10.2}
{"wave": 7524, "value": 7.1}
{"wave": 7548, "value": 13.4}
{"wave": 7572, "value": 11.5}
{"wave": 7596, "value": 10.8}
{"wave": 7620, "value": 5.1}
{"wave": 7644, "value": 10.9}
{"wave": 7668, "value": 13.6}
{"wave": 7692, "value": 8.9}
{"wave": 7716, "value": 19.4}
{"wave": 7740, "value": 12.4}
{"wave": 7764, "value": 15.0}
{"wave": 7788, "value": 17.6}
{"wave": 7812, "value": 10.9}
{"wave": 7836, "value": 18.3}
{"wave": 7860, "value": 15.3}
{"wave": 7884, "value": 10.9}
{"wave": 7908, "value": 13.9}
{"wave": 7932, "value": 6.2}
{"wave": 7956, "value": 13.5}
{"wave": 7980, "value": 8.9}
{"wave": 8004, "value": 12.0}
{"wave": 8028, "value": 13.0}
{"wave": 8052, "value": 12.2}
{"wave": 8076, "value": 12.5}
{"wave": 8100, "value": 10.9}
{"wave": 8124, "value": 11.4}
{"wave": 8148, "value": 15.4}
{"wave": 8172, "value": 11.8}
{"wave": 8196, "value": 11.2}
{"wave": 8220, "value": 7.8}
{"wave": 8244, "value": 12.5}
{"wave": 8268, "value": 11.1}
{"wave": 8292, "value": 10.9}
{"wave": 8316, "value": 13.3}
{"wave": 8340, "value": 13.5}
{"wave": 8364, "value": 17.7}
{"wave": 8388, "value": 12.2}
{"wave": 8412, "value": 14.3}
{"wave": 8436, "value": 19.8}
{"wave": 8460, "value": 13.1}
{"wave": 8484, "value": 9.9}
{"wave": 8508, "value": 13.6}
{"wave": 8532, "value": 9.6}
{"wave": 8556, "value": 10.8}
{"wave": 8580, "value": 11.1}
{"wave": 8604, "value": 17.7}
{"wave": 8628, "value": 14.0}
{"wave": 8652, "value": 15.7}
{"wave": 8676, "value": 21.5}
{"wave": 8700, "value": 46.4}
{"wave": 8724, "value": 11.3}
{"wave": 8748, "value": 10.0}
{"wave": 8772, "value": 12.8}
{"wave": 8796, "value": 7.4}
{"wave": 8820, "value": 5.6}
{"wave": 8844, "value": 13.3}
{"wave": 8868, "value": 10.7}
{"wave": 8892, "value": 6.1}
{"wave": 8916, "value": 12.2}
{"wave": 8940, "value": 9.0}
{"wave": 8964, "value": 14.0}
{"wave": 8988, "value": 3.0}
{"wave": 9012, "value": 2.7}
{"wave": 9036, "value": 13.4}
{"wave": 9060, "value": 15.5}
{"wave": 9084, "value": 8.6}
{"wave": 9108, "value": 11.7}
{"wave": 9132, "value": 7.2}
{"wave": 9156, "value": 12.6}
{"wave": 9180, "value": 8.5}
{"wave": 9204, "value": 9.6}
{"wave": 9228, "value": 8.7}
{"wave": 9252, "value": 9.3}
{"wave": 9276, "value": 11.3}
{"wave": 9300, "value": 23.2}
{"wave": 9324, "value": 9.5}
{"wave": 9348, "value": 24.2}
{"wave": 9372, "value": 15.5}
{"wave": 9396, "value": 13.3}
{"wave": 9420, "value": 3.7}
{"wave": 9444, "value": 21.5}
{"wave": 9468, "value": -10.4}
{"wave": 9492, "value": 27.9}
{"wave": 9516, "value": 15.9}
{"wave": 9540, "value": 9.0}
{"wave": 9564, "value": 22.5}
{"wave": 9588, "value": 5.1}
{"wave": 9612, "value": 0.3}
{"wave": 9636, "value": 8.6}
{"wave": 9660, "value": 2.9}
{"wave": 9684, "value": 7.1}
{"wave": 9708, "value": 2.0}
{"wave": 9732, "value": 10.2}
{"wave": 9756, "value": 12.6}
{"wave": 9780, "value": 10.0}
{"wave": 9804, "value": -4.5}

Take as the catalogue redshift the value 0.74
